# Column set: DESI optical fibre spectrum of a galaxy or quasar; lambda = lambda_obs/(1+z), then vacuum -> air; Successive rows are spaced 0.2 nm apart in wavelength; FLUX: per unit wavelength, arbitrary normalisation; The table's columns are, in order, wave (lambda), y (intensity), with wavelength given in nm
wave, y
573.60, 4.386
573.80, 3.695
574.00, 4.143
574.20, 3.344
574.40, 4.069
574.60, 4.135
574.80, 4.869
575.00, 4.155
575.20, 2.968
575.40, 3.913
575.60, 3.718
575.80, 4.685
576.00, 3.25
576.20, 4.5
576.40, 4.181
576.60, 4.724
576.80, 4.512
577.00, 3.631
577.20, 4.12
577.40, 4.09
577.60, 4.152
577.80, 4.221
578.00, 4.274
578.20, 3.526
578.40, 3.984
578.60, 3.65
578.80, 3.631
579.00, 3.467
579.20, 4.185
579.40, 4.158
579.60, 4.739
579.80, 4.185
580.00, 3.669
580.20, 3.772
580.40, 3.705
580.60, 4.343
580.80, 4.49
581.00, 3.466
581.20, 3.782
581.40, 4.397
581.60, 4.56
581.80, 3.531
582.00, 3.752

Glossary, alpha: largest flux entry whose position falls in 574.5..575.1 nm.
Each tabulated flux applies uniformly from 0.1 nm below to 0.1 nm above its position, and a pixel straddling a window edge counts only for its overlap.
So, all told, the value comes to 4.869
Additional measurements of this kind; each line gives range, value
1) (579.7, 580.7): 4.343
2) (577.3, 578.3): 4.274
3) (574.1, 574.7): 4.135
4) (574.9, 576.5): 4.685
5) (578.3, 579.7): 4.739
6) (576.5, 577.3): 4.724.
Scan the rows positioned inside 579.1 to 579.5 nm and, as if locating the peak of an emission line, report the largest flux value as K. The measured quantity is 4.185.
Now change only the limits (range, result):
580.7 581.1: 4.49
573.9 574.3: 4.143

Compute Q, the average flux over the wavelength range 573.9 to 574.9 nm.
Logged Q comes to 4.11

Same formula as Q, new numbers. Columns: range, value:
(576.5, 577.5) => 4.22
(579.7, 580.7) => 3.93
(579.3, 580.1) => 4.19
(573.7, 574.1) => 3.92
